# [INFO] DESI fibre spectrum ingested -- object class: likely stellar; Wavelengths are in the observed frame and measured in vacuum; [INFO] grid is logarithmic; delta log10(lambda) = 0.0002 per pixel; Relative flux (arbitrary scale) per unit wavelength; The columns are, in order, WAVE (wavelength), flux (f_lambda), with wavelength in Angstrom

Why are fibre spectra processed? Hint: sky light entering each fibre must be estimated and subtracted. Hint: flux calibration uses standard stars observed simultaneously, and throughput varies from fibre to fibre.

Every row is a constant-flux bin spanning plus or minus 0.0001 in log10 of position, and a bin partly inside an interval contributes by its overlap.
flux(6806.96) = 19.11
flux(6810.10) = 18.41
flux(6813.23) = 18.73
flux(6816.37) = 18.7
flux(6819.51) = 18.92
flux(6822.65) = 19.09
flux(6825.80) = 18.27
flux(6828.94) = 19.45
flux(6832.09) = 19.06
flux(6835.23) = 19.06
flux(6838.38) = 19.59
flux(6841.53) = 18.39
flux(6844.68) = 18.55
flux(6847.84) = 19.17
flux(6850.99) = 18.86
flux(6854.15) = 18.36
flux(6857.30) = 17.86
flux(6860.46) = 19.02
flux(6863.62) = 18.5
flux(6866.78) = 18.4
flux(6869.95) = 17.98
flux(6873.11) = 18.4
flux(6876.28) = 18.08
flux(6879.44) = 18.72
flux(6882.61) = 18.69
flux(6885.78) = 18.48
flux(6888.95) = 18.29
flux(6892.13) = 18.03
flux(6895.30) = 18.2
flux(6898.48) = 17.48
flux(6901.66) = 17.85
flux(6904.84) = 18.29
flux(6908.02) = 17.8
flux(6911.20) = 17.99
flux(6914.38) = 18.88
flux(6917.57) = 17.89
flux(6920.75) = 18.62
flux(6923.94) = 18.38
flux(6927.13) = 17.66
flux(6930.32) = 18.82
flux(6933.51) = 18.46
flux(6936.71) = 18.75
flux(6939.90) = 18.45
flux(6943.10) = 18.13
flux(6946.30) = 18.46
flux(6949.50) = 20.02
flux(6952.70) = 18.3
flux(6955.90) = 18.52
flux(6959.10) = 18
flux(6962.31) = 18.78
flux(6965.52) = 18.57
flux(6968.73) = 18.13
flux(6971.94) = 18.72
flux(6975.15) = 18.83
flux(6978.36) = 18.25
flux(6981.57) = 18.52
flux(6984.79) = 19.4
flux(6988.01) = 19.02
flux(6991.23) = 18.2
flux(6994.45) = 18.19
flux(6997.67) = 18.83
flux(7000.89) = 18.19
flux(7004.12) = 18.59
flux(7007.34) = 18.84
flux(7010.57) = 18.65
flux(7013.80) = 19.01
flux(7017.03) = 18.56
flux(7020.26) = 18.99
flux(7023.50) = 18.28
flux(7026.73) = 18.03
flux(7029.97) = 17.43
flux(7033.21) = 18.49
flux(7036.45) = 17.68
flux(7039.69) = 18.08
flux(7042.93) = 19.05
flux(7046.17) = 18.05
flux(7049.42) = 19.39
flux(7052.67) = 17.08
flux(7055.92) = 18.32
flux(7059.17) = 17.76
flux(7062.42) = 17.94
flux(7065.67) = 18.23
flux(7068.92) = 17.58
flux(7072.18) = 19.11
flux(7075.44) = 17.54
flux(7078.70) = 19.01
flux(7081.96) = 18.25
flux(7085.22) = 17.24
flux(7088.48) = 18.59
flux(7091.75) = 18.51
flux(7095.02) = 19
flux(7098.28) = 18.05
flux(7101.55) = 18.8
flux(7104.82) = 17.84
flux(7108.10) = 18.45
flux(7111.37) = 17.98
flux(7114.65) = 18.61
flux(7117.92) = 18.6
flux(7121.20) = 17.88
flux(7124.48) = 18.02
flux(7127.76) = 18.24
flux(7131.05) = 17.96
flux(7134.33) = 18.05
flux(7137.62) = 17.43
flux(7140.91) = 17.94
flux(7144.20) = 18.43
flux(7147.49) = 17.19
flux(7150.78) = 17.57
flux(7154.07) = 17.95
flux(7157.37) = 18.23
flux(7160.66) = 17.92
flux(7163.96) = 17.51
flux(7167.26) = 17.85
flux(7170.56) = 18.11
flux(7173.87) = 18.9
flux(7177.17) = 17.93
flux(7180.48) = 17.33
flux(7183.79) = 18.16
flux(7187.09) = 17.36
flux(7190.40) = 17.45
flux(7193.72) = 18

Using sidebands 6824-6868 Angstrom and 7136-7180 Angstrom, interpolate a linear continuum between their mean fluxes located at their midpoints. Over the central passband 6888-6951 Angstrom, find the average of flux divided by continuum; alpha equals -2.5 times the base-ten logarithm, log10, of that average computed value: 0.01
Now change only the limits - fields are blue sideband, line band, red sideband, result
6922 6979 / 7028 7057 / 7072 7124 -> 0.01 mag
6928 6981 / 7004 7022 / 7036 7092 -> -0.02 mag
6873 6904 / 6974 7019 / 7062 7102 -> -0.02 mag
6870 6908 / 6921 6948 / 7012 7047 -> -0.01 mag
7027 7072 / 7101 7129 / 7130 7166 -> -0.02 mag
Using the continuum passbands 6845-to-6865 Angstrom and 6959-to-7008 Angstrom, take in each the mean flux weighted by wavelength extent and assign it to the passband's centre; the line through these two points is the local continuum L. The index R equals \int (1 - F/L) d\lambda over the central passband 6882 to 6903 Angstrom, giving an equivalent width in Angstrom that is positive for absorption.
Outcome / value 0.55 Angstrom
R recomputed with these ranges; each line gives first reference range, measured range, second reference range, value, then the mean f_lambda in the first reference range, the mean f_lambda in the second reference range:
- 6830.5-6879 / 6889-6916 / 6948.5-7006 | 0.78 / 18.6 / 18.6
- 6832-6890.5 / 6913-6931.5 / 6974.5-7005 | 0.23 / 18.6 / 18.6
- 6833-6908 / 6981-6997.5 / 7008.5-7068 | -0.33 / 18.4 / 18.3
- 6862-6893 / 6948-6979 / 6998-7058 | -0.42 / 18.4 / 18.4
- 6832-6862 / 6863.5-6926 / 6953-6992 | 1.56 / 18.8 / 18.6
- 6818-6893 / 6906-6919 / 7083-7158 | 0.26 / 18.6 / 18.1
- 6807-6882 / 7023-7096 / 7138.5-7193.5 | -0.24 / 18.7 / 17.9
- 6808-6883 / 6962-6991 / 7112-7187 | -0.45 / 18.7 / 18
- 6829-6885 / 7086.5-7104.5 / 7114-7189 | -0.42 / 18.6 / 18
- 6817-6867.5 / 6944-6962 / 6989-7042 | -0.11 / 18.8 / 18.4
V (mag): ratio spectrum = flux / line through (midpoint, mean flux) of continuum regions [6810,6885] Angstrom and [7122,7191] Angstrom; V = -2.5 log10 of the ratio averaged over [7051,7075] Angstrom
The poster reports 0.01 mag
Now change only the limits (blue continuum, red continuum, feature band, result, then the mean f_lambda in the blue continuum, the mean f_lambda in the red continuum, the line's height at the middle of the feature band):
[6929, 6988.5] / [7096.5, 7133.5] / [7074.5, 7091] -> 0.01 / 18.6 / 18.2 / 18.3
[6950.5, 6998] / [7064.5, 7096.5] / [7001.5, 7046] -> 0.00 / 18.6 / 18.3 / 18.4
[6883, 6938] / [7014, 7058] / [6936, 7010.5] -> -0.02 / 18.2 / 18.3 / 18.3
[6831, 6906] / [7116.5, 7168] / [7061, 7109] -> -0.01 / 18.5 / 17.9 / 18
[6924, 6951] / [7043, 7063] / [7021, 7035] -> 0.01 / 18.6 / 18.2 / 18.3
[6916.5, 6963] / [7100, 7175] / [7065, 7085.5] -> 0.00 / 18.5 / 18.1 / 18.2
